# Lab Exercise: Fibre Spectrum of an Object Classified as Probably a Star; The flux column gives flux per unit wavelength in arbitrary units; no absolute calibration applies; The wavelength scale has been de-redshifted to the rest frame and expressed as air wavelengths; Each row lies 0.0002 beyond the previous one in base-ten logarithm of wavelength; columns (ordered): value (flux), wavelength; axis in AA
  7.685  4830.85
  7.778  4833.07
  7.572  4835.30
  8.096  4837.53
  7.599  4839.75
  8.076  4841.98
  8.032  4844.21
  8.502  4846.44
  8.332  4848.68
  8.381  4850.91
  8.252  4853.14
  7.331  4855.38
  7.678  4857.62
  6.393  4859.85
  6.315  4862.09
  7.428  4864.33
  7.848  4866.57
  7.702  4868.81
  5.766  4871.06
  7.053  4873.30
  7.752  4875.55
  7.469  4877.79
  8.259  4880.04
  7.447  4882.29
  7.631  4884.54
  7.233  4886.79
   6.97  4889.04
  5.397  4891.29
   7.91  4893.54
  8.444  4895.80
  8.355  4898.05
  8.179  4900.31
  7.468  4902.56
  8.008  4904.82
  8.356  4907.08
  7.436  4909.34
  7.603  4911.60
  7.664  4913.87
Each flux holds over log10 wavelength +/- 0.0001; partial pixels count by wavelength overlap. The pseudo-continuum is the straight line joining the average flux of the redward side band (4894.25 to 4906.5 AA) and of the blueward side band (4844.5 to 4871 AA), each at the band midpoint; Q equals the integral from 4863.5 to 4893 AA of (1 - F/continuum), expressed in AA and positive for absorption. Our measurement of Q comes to 2.2 AA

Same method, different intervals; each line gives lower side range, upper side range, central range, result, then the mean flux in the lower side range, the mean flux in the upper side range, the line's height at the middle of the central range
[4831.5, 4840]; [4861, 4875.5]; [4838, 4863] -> -0.9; 7.78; 7.07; 7.46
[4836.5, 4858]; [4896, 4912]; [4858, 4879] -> 2.4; 8.04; 7.96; 8.01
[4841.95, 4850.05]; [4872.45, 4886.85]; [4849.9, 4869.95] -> 1.3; 8.26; 7.58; 7.98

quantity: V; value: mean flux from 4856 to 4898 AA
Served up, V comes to 7.29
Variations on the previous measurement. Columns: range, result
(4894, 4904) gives 8.1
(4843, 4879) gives 7.52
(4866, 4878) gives 7.22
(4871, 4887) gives 7.43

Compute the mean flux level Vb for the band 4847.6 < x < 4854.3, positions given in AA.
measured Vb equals 8.32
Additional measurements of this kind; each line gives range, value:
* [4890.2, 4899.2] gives 7.54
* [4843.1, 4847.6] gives 8.26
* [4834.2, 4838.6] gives 7.83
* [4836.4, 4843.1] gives 7.93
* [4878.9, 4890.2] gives 7.5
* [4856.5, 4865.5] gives 6.96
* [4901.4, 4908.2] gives 7.95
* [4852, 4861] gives 7.41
